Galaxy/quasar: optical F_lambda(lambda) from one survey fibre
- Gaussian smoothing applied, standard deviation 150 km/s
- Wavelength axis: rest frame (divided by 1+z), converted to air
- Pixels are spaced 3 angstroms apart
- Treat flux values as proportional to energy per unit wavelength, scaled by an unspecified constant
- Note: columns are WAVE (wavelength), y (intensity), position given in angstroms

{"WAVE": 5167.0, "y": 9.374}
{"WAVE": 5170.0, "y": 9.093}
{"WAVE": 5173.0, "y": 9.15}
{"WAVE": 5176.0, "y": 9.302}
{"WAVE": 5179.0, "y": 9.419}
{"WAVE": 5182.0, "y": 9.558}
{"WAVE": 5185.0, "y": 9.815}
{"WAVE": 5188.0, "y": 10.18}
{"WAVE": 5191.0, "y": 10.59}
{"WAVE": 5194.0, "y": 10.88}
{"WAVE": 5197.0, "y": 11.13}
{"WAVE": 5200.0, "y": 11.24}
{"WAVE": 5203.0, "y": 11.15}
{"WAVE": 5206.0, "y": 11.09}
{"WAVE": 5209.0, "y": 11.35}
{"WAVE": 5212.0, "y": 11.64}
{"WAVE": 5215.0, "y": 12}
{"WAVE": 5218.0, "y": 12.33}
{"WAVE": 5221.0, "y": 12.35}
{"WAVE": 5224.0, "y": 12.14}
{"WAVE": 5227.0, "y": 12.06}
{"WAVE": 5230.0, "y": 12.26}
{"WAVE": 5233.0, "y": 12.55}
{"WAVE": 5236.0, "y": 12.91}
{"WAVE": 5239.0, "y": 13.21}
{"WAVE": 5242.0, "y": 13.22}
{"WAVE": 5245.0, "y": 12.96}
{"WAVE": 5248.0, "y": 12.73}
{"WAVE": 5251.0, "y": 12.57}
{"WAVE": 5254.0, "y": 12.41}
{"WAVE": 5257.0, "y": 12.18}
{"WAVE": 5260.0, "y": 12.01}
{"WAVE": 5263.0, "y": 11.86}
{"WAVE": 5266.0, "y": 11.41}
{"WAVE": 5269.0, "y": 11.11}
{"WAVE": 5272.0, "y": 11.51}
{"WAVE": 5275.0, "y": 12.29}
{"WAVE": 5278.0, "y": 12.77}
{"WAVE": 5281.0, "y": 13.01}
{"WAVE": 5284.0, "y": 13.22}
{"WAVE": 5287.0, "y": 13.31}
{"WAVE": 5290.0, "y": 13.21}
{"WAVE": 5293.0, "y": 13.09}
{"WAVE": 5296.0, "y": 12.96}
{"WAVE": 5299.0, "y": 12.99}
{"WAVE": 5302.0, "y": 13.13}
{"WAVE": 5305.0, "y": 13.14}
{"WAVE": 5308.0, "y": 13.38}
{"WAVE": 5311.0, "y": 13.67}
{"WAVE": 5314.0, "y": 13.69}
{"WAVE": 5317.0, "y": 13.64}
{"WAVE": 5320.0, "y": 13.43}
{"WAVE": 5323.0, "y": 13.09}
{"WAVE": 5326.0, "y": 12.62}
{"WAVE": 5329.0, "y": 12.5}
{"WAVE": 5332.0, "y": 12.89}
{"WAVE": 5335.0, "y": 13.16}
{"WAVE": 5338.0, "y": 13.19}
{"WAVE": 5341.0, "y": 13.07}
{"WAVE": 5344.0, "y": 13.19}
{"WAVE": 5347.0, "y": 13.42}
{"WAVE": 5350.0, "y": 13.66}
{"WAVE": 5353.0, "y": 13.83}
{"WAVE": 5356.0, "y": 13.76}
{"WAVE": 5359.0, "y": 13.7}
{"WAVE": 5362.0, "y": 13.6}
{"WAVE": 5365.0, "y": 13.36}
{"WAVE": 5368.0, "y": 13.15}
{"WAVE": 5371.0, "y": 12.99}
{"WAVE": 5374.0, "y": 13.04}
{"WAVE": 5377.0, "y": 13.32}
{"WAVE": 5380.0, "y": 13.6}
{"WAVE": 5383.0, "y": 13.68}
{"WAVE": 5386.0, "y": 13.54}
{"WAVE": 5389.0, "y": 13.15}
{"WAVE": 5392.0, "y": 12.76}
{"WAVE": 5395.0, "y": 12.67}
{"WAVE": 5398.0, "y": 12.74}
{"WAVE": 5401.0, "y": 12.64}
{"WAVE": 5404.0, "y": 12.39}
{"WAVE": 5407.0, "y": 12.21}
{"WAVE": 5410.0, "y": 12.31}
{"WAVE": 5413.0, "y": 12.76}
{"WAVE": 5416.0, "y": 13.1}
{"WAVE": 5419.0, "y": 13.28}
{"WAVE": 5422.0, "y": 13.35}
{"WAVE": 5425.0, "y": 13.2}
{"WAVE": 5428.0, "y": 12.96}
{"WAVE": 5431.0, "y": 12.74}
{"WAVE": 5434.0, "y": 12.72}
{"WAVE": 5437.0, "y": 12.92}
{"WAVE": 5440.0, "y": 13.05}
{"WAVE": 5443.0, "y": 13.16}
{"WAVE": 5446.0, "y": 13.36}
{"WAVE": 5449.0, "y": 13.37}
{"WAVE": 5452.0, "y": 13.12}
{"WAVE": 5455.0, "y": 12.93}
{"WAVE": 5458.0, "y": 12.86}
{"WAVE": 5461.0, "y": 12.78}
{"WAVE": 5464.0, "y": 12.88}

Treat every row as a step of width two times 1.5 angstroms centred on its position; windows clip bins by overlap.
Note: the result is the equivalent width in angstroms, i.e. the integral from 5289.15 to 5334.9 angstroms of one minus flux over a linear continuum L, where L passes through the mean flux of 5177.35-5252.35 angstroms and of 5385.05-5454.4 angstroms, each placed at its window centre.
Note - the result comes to -3.4 angstroms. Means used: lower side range 11.6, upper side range 12.9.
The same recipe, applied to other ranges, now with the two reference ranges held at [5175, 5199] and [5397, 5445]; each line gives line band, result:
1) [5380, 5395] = -0.95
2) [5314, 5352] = -4.34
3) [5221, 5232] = -1.65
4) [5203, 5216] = -1.31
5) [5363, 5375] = -0.89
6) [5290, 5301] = -1.59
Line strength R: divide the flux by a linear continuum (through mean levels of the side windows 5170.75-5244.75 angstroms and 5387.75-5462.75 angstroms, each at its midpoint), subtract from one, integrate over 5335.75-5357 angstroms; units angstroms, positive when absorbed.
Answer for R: -1.9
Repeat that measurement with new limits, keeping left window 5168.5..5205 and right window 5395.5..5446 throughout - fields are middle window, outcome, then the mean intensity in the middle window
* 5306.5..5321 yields -2.4 angstroms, 13.6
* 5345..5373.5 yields -3.1 angstroms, 13.5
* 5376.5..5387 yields -1.0 angstroms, 13.6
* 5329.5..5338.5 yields -0.9 angstroms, 13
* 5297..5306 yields -1.3 angstroms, 13.1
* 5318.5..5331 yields -1.2 angstroms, 12.9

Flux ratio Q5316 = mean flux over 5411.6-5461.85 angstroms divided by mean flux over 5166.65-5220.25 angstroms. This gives 1.2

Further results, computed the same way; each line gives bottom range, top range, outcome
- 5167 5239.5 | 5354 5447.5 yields 1.18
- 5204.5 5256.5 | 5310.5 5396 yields 1.08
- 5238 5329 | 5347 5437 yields 1.03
